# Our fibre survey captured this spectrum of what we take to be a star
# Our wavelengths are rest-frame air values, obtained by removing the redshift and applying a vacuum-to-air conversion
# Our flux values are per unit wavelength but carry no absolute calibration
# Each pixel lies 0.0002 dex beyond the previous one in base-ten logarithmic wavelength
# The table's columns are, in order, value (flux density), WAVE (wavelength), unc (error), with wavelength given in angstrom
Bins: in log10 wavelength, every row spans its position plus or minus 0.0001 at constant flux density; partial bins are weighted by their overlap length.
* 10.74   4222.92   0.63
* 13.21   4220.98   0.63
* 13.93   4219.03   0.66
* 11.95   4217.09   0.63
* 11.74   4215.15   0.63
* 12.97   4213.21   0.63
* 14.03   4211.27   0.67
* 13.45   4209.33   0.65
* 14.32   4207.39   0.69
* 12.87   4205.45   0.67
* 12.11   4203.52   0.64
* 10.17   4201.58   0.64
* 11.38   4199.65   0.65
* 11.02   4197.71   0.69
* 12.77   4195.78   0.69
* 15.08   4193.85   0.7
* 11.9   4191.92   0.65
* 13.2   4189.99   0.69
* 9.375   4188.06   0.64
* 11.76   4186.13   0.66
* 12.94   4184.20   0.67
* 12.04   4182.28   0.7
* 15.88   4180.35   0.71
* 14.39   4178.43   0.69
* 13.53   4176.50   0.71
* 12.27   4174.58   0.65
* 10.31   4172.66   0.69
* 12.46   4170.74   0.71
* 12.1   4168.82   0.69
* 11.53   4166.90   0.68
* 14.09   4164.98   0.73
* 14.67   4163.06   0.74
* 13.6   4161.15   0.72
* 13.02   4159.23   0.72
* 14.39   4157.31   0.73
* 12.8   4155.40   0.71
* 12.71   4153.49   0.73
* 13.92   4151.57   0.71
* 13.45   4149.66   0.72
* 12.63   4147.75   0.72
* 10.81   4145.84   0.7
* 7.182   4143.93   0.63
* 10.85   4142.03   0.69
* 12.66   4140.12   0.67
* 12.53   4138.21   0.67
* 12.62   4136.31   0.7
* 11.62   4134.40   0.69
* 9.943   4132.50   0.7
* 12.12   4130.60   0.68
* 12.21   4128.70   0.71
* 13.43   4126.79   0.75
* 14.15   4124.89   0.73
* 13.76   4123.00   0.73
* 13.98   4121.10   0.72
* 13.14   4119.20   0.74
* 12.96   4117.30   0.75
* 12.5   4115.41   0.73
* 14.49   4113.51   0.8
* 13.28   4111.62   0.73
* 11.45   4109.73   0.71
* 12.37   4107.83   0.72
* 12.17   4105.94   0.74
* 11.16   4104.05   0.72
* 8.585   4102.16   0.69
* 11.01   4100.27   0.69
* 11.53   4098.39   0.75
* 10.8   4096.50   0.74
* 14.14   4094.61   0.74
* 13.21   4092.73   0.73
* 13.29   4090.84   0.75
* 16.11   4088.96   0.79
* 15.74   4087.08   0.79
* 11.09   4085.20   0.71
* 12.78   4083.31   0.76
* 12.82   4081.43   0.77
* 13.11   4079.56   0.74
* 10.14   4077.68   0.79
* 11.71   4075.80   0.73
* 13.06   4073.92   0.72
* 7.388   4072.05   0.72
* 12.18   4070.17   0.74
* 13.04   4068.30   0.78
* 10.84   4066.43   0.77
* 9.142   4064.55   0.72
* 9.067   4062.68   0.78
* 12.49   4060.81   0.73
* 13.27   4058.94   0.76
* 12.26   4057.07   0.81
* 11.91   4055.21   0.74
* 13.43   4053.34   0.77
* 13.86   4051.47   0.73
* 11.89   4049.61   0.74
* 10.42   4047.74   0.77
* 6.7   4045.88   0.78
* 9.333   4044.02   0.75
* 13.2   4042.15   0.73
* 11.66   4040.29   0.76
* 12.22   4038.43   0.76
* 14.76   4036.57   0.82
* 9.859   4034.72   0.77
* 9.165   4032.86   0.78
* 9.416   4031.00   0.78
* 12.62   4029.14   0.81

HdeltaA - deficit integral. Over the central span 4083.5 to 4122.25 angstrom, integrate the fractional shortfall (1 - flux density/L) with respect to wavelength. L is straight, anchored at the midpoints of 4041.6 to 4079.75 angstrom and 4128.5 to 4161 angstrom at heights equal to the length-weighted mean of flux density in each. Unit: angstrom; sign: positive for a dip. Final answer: -3.1 angstrom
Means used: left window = 11.3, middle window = 12.7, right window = 12.1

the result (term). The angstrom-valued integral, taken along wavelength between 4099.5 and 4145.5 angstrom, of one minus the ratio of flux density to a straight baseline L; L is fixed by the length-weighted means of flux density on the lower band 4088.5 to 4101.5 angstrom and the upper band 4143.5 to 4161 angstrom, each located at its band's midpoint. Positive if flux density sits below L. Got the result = 1.90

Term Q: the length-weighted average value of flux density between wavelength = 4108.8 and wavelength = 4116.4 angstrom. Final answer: 12.9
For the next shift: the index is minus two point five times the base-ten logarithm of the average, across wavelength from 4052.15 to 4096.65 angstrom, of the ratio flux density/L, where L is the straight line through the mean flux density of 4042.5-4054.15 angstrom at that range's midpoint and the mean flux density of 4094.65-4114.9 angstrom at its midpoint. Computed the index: -0.08 mag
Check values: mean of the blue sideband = 11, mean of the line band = 12.2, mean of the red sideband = 11.8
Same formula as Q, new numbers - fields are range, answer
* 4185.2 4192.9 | 11.6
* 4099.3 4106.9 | 10.7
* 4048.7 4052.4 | 12.9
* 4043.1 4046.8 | 8.02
